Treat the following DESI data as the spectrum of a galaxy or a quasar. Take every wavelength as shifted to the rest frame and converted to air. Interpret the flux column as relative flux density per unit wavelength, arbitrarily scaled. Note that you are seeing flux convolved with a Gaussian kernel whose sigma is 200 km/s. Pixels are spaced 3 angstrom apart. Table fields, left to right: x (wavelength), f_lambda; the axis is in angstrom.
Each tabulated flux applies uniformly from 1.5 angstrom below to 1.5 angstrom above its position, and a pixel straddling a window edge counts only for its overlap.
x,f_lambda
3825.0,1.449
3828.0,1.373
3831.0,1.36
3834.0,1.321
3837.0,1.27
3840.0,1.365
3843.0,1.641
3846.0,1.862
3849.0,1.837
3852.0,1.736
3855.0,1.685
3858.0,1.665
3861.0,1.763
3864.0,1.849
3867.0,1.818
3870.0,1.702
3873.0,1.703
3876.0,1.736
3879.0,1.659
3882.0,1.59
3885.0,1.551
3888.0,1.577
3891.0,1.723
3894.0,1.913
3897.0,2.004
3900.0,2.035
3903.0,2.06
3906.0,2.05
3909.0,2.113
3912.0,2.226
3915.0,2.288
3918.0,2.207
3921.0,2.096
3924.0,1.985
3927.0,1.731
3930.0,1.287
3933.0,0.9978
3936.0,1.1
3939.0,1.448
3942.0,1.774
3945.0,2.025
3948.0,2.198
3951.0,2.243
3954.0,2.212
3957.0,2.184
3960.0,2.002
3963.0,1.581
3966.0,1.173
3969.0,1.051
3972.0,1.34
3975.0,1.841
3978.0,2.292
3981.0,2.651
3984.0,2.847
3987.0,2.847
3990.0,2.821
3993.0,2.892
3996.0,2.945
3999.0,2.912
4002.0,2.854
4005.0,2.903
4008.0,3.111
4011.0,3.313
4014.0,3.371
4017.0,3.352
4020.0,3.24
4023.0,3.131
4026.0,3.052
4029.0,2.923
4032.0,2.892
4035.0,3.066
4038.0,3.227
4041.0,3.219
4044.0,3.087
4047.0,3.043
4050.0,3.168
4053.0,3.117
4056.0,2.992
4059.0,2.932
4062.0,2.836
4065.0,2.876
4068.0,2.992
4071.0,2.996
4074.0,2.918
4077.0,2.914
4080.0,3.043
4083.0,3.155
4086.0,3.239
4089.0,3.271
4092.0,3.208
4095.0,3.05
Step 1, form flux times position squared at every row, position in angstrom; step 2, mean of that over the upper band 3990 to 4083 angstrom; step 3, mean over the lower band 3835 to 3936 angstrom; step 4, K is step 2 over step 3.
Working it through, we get 1.9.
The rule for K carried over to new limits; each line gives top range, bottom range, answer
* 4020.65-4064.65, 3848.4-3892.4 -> 1.95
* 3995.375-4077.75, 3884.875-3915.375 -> 1.66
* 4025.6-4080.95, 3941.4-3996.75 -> 1.46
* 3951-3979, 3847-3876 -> 1.06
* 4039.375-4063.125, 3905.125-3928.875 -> 1.57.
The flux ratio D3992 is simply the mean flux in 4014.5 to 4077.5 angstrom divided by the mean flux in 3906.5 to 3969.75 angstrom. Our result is 1.68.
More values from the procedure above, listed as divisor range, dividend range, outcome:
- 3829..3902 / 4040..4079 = 1.79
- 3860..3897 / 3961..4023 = 1.49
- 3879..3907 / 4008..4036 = 1.73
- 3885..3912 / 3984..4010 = 1.51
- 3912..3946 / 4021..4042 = 1.77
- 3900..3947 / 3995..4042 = 1.69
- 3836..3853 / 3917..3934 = 1.06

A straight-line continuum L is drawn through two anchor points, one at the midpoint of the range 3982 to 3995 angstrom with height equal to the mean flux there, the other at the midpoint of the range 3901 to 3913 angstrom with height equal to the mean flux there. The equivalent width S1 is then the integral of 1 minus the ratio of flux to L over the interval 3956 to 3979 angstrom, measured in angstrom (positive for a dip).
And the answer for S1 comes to 8.6 angstrom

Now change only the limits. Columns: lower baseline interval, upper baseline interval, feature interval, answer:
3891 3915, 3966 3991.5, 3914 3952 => 5.5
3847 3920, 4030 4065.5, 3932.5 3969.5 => 9.7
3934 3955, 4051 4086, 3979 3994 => -3.8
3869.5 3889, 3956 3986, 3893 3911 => -3.5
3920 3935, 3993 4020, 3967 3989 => 3.9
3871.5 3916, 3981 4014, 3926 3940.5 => 6.2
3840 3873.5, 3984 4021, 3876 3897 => 3.2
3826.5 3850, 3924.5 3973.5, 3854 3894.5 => -4.1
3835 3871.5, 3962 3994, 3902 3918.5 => -2.4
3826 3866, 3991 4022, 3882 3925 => 3.2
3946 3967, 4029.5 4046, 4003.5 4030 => -3.5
